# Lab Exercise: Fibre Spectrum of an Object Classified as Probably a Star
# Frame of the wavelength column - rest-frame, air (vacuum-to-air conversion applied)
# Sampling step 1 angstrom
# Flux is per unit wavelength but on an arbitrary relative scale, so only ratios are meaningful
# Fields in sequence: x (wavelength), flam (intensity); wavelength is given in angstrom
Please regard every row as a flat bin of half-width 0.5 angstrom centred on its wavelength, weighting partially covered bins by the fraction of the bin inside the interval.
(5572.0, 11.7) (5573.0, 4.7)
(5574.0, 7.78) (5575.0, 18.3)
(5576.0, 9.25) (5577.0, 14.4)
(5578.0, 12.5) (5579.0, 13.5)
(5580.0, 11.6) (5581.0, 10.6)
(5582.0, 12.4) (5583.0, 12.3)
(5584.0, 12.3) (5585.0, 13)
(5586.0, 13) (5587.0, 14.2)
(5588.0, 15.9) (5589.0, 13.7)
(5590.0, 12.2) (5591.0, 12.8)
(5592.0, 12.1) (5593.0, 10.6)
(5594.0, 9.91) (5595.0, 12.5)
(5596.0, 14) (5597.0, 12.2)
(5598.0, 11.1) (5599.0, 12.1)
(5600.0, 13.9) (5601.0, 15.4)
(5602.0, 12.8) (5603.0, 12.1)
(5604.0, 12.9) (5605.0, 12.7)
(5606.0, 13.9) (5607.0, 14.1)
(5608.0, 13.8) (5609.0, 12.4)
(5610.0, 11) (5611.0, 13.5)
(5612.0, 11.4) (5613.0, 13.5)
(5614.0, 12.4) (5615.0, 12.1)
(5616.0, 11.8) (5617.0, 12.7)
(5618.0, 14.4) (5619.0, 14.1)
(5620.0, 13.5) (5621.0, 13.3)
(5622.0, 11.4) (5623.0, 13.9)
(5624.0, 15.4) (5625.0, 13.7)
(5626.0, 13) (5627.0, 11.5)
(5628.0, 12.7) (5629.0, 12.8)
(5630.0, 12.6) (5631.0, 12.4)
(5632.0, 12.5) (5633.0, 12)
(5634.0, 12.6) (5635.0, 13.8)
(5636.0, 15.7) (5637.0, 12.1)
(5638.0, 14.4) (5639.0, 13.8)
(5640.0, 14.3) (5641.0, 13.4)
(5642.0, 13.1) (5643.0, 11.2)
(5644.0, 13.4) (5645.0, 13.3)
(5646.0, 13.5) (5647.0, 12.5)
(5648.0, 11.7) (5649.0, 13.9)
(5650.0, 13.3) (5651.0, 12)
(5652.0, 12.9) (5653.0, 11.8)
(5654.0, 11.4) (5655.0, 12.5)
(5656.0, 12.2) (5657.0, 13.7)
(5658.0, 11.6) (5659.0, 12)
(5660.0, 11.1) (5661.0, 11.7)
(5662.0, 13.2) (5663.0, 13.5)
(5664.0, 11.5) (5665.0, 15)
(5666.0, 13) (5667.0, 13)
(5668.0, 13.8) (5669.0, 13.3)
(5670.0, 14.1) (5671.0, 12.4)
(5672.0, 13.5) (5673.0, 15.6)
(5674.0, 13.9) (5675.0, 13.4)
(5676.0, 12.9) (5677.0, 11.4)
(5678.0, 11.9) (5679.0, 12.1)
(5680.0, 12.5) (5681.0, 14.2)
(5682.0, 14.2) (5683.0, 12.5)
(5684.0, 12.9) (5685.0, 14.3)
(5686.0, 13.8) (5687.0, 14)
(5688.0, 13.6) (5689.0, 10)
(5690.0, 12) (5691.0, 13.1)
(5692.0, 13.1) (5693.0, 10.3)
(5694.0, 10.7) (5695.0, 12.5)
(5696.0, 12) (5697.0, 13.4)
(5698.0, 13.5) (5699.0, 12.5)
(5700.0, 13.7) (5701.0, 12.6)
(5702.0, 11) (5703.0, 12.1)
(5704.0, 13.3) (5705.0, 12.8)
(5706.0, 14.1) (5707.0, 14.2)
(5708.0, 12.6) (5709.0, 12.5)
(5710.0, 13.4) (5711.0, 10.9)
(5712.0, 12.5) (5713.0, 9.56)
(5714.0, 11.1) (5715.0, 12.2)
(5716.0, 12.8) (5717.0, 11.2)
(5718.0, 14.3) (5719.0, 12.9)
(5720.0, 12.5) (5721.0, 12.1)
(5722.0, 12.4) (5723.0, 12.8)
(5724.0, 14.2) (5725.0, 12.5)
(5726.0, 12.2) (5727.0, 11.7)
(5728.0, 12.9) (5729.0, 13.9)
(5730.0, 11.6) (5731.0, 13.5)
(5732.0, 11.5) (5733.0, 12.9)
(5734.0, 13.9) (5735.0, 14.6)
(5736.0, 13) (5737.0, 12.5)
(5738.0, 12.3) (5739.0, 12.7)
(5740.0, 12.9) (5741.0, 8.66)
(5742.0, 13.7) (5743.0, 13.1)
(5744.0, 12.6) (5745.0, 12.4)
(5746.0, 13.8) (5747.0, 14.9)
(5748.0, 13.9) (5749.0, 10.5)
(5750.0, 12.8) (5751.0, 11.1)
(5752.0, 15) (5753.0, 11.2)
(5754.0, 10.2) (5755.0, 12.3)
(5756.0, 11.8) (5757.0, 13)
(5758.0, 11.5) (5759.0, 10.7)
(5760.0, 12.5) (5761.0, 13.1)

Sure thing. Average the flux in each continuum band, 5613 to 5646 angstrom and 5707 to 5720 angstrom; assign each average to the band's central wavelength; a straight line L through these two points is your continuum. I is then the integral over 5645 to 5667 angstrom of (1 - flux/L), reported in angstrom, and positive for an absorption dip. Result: 0.4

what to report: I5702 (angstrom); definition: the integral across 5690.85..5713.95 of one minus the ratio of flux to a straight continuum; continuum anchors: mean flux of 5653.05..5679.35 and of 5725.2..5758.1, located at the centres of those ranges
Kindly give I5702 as 0.5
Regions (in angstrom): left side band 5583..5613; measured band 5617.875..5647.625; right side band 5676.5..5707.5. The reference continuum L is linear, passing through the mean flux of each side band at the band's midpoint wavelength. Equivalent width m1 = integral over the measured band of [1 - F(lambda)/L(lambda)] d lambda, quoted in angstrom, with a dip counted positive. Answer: -1.0 angstrom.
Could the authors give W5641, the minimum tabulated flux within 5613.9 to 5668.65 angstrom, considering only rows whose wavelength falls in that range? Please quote 11.1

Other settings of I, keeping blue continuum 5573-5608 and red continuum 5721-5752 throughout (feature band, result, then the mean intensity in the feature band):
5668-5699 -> -0.53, 12.9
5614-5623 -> -0.22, 12.9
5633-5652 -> -0.79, 13.2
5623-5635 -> -0.26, 12.9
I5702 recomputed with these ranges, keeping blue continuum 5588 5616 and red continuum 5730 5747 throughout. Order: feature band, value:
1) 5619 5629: -0.4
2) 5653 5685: -0.4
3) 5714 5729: 0.2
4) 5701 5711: 0.0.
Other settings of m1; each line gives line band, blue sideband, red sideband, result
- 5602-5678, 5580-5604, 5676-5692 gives -1.2 angstrom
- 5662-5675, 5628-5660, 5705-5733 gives -0.8 angstrom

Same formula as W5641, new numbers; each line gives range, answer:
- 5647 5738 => 9.56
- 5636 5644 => 11.2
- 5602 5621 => 11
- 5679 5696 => 10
